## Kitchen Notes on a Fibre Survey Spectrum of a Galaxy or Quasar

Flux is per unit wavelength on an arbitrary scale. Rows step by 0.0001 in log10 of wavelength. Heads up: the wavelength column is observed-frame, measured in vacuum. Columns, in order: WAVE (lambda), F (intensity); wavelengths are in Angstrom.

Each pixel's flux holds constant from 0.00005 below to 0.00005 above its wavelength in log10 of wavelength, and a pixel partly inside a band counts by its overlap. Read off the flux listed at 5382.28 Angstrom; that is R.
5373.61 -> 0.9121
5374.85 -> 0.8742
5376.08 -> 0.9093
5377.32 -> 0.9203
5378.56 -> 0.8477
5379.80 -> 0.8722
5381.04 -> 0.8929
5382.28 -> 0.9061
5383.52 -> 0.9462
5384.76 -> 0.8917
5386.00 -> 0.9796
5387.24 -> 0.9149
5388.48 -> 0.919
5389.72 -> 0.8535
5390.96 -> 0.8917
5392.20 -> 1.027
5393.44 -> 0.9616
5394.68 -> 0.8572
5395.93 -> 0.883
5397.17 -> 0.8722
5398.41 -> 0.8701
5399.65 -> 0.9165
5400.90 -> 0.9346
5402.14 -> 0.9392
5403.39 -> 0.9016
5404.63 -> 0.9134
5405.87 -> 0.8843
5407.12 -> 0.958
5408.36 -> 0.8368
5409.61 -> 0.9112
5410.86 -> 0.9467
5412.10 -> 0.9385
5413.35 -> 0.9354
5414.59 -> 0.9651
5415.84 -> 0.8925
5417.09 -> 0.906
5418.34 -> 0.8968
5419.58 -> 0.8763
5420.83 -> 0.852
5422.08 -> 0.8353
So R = 0.9061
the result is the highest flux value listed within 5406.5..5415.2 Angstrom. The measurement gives 0.9651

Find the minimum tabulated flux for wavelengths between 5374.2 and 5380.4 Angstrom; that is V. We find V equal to 0.8477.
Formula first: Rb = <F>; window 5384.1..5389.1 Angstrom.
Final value 0.927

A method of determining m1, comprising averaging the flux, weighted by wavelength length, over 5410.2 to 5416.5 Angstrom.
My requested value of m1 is 0.935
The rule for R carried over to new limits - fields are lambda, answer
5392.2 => 1.027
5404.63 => 0.9134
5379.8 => 0.8722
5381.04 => 0.8929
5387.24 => 0.9149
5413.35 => 0.9354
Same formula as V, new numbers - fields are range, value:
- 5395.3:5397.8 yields 0.8722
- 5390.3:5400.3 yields 0.8572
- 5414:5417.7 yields 0.8925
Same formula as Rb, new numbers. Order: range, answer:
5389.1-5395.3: 0.919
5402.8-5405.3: 0.91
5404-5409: 0.899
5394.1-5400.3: 0.879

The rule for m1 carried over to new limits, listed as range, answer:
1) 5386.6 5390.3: 0.897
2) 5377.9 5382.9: 0.879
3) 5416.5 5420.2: 0.894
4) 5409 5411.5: 0.93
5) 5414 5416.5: 0.926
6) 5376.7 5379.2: 0.882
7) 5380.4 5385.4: 0.909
